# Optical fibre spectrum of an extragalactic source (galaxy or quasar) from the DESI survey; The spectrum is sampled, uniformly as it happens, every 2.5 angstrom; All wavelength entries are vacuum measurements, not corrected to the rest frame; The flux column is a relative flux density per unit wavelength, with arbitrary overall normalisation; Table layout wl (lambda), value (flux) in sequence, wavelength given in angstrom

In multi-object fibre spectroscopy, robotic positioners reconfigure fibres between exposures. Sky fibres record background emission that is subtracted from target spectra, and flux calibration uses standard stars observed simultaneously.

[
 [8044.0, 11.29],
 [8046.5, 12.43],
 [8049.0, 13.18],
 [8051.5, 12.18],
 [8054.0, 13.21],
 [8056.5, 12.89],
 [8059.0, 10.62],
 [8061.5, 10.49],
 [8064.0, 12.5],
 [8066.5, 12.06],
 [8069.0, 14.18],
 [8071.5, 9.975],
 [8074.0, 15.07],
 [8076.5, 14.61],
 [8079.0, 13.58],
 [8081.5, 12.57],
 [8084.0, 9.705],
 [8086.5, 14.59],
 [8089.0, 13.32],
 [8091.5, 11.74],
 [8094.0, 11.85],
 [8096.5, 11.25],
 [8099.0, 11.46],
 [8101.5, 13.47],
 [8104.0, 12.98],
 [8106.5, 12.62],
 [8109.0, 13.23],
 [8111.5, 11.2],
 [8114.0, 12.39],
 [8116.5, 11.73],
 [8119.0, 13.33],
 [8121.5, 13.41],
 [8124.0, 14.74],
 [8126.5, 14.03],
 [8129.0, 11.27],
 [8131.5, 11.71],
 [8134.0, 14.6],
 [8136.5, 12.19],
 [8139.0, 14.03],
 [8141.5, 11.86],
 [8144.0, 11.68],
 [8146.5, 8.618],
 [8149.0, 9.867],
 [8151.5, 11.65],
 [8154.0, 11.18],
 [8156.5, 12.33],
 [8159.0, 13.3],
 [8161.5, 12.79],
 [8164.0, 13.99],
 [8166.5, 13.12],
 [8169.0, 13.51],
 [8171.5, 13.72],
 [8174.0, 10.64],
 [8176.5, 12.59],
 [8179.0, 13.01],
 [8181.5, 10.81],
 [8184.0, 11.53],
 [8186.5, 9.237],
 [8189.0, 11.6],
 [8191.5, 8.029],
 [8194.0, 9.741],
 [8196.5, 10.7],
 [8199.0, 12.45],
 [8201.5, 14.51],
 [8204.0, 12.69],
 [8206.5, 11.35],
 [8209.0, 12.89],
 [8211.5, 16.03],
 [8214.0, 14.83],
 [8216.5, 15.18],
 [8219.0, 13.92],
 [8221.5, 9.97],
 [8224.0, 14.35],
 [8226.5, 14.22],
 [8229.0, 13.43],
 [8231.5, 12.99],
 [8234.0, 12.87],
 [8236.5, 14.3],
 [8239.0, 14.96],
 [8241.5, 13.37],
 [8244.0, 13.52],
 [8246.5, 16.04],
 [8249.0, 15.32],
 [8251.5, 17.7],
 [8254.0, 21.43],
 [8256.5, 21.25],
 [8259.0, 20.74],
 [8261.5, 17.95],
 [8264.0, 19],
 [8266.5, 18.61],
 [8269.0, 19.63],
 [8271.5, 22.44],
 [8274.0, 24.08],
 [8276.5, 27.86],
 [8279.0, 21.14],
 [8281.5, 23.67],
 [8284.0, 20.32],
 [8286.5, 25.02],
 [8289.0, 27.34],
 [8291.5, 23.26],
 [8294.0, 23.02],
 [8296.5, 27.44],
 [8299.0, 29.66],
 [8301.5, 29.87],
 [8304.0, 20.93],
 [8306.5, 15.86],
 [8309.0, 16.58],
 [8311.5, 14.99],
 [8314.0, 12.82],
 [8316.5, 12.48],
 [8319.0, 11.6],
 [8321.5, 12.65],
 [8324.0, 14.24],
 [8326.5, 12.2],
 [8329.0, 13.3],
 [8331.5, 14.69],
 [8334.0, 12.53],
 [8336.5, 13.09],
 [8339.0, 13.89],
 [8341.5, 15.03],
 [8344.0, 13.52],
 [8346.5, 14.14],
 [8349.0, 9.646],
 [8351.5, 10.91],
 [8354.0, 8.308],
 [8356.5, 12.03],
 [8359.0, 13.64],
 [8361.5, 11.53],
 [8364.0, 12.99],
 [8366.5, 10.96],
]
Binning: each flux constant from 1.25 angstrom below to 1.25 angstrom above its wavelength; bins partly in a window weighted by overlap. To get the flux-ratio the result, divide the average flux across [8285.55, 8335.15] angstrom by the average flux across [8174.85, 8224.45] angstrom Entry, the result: 1.51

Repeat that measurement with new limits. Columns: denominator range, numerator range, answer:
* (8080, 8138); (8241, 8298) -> 1.67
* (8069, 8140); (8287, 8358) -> 1.28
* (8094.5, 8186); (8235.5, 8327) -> 1.57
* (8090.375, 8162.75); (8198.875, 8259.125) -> 1.20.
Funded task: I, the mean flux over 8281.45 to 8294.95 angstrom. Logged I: 23.8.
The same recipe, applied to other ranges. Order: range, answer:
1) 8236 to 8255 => 15.8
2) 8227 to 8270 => 16.6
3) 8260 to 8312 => 22.4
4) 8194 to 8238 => 13.2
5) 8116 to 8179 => 12.5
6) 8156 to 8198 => 11.8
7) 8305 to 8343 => 13.8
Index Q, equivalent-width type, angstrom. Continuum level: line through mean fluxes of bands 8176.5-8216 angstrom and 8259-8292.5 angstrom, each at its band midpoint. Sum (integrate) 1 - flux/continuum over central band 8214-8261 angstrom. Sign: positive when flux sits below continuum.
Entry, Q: 5.6 angstrom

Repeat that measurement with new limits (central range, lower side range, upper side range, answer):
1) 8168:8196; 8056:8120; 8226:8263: 6.4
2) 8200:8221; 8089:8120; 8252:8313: 5.1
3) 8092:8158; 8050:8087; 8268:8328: 9.8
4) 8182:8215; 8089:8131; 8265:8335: 8.2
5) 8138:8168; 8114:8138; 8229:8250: 2.8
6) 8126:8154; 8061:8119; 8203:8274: 3.6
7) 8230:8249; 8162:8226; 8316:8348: -2.0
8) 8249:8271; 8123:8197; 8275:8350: -4.7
